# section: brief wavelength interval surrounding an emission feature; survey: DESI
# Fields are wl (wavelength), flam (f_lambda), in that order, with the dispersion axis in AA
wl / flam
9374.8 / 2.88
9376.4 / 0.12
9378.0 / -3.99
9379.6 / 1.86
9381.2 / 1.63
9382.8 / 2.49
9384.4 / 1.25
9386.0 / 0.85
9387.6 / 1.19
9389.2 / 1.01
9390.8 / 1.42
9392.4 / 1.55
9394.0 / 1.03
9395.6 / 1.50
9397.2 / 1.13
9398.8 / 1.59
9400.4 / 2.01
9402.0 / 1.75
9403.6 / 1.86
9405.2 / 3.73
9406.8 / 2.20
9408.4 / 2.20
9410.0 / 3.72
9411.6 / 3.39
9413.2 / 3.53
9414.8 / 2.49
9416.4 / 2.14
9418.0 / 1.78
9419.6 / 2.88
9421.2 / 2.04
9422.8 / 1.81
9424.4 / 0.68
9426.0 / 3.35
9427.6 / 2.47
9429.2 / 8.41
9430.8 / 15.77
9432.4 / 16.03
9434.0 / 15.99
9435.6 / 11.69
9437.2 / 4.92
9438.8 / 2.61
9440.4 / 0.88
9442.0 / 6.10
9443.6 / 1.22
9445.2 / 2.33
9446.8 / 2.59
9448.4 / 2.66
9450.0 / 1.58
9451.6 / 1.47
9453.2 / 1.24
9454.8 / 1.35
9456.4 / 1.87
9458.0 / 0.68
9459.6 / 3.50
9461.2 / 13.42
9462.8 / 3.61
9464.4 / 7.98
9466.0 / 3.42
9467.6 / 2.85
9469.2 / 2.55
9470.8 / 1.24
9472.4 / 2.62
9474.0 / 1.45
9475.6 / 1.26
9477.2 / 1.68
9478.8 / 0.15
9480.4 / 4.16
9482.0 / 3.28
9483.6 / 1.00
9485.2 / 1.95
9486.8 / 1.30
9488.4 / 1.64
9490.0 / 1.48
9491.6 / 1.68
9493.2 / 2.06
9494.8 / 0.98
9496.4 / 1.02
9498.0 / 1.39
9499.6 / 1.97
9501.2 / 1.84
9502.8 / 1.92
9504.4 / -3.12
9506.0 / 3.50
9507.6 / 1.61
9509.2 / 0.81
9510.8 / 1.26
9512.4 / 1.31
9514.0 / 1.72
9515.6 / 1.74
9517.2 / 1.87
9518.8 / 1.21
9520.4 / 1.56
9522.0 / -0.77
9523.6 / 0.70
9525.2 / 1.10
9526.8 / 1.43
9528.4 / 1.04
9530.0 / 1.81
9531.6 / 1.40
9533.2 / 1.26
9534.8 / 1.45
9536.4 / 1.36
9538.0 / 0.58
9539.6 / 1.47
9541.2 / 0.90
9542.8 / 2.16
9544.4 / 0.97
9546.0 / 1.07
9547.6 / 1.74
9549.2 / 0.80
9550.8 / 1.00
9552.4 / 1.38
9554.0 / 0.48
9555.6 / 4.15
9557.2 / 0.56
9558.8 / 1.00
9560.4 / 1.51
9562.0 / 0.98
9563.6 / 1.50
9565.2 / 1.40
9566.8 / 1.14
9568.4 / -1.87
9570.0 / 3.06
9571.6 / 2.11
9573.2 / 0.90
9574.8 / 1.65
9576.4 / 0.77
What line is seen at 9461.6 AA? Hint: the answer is [N II]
